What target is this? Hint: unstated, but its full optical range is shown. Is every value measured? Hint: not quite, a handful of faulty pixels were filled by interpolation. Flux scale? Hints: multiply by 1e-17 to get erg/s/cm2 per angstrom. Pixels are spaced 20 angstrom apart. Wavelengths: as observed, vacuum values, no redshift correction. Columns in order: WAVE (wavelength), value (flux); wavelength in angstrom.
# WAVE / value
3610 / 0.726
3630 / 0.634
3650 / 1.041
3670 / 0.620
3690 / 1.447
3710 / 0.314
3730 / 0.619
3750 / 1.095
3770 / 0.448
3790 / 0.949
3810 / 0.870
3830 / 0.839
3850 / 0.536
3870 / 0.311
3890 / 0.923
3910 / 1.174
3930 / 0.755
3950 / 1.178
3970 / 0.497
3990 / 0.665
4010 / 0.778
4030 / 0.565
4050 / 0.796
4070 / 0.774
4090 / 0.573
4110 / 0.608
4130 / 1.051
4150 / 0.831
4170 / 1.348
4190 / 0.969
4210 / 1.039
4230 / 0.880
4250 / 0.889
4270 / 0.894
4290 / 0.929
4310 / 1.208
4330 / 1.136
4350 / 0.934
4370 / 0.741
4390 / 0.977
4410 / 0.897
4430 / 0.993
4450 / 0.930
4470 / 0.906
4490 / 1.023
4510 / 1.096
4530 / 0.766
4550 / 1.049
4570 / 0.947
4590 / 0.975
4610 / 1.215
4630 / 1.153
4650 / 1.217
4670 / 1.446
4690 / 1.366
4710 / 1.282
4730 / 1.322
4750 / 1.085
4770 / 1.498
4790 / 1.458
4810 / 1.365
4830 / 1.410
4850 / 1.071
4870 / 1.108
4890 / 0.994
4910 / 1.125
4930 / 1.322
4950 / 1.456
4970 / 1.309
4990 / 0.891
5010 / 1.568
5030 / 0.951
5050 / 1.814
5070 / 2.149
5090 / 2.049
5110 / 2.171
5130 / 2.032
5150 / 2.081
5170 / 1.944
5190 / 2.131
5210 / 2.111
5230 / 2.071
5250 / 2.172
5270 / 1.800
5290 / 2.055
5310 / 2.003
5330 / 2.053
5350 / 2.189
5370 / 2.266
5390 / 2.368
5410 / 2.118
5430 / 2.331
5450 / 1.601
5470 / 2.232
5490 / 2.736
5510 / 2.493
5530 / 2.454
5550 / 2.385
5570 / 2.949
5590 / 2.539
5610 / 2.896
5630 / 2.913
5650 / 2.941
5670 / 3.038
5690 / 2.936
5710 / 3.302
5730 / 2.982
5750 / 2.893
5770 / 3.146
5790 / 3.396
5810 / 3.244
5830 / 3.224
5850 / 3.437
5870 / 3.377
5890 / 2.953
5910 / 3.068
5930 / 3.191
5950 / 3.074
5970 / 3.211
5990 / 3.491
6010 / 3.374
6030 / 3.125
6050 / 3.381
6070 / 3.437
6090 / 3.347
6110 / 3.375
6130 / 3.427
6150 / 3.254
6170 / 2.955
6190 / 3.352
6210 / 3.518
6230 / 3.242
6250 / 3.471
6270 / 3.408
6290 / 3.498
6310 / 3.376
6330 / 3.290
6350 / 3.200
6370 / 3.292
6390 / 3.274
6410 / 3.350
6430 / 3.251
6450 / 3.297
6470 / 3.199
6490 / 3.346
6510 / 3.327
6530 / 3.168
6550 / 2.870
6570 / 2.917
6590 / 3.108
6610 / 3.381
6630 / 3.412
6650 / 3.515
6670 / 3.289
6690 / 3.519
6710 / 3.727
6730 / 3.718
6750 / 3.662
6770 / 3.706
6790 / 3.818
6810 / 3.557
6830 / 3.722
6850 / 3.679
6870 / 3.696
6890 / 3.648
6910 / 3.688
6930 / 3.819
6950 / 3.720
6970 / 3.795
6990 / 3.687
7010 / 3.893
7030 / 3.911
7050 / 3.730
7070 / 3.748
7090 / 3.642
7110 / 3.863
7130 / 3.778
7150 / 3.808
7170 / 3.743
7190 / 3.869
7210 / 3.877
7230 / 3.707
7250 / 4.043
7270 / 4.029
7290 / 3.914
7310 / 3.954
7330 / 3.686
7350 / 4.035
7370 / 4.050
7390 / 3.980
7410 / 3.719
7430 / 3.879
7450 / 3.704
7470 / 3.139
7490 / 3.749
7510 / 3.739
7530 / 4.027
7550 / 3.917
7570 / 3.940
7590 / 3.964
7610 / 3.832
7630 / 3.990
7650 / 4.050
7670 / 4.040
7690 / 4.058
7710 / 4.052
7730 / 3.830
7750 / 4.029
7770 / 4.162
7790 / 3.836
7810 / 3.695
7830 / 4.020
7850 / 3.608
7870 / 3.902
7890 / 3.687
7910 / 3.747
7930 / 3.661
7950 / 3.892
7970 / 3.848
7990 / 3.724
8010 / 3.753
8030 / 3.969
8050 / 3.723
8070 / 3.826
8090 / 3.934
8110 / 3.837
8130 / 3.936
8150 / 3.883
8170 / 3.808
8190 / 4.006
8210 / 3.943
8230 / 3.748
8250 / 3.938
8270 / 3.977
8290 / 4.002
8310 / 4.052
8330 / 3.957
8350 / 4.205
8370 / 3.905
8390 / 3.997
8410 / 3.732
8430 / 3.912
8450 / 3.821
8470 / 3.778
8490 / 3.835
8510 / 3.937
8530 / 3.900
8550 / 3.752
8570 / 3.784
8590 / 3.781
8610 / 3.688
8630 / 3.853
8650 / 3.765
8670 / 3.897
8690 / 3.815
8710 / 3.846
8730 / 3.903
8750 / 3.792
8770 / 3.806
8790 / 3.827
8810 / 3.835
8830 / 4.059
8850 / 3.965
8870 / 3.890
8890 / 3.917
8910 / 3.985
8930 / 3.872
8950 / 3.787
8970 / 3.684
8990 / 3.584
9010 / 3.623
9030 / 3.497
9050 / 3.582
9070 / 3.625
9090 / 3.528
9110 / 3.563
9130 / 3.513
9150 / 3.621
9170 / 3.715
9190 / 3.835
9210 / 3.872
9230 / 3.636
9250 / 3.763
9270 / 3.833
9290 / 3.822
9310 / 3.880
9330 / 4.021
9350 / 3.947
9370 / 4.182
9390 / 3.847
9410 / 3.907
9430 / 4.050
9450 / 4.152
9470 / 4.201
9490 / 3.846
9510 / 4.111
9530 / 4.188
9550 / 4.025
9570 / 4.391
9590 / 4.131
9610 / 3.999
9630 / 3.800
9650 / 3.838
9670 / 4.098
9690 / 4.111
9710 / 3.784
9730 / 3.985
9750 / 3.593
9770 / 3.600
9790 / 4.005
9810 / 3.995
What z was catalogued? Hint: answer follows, 0.27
